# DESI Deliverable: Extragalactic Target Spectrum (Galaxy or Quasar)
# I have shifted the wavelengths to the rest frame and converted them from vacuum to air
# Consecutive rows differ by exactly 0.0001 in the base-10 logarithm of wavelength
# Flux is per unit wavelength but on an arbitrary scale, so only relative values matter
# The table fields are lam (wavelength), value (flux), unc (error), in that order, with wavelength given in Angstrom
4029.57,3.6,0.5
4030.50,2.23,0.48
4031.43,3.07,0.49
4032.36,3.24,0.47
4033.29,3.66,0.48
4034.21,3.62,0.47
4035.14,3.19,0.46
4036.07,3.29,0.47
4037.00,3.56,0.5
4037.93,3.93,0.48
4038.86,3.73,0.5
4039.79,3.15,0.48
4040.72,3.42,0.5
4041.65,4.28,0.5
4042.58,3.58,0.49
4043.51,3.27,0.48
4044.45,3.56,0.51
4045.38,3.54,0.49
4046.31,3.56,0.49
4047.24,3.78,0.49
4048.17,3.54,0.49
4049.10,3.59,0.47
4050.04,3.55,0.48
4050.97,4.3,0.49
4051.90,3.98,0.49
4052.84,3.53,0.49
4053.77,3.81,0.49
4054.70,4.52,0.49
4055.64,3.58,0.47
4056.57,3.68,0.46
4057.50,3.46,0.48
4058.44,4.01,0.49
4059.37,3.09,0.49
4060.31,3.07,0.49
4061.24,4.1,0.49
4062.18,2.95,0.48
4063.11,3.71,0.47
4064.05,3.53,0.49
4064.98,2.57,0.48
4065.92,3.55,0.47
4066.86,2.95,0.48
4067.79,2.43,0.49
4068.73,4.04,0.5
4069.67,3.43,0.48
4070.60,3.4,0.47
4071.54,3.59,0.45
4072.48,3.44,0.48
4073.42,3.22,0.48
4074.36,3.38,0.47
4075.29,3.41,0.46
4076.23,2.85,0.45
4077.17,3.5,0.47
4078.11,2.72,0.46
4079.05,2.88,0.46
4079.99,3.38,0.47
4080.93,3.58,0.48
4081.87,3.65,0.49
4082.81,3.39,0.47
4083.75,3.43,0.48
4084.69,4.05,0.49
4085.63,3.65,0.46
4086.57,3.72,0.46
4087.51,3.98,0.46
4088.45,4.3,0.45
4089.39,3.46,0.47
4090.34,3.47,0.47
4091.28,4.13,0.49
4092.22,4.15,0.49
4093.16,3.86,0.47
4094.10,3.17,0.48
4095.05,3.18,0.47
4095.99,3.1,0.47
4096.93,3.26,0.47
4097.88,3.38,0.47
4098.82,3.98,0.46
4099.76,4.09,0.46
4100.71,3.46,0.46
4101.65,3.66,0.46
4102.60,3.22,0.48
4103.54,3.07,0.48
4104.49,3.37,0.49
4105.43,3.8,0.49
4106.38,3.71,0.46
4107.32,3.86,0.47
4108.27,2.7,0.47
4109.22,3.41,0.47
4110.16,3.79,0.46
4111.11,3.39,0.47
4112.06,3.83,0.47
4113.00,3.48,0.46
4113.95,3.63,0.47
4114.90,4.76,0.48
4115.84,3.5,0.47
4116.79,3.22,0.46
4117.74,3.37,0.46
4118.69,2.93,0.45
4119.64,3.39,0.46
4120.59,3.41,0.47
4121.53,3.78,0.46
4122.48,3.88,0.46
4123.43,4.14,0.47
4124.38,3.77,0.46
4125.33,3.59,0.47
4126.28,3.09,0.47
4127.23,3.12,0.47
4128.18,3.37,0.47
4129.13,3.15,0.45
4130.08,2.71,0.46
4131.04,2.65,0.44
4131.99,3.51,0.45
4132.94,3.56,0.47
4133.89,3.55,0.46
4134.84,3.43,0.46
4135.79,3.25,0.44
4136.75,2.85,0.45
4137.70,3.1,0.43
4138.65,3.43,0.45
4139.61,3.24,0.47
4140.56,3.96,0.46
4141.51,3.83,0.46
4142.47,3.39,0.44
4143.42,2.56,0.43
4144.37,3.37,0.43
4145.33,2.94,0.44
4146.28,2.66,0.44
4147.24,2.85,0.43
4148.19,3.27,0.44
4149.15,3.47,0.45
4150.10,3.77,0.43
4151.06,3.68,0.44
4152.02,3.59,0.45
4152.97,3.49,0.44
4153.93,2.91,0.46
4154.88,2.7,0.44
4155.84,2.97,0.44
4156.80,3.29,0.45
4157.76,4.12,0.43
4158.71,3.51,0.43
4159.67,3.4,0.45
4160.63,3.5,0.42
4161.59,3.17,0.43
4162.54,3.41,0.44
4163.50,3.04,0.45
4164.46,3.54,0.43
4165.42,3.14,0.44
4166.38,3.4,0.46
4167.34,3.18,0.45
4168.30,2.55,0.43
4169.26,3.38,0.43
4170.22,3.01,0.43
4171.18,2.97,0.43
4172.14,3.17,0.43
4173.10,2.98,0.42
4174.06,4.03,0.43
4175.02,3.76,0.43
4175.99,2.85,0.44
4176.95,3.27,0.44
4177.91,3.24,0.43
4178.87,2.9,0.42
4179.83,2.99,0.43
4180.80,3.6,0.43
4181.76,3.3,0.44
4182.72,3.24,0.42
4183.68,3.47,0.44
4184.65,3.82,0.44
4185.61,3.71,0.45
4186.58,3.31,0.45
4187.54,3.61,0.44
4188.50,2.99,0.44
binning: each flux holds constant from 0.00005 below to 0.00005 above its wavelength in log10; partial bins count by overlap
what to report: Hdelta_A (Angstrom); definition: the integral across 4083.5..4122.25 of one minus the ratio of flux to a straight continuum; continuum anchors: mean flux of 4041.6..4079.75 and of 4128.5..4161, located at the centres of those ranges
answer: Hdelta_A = -2.4 Angstrom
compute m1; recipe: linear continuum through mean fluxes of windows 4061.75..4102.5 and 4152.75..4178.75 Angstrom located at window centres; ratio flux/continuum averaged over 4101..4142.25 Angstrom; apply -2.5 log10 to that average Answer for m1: -0.028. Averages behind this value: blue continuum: 3.46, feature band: 3.45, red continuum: 3.25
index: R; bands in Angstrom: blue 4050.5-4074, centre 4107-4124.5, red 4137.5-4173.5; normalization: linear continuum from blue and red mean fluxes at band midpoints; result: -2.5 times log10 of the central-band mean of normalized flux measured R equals -0.07 mag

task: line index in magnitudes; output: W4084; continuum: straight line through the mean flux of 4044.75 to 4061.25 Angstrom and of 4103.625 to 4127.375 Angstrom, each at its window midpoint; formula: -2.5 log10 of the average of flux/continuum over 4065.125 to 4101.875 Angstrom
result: 0.04 mag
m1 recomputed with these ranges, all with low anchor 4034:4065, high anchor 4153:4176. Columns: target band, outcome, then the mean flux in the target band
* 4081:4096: -0.06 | 3.68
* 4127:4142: 0.02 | 3.3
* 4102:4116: -0.05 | 3.57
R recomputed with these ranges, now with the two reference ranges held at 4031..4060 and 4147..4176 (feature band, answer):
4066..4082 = 0.08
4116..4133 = 0.01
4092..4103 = -0.02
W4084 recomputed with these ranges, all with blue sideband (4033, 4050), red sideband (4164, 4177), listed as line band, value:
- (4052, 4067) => 0.00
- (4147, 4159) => -0.03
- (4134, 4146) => 0.01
